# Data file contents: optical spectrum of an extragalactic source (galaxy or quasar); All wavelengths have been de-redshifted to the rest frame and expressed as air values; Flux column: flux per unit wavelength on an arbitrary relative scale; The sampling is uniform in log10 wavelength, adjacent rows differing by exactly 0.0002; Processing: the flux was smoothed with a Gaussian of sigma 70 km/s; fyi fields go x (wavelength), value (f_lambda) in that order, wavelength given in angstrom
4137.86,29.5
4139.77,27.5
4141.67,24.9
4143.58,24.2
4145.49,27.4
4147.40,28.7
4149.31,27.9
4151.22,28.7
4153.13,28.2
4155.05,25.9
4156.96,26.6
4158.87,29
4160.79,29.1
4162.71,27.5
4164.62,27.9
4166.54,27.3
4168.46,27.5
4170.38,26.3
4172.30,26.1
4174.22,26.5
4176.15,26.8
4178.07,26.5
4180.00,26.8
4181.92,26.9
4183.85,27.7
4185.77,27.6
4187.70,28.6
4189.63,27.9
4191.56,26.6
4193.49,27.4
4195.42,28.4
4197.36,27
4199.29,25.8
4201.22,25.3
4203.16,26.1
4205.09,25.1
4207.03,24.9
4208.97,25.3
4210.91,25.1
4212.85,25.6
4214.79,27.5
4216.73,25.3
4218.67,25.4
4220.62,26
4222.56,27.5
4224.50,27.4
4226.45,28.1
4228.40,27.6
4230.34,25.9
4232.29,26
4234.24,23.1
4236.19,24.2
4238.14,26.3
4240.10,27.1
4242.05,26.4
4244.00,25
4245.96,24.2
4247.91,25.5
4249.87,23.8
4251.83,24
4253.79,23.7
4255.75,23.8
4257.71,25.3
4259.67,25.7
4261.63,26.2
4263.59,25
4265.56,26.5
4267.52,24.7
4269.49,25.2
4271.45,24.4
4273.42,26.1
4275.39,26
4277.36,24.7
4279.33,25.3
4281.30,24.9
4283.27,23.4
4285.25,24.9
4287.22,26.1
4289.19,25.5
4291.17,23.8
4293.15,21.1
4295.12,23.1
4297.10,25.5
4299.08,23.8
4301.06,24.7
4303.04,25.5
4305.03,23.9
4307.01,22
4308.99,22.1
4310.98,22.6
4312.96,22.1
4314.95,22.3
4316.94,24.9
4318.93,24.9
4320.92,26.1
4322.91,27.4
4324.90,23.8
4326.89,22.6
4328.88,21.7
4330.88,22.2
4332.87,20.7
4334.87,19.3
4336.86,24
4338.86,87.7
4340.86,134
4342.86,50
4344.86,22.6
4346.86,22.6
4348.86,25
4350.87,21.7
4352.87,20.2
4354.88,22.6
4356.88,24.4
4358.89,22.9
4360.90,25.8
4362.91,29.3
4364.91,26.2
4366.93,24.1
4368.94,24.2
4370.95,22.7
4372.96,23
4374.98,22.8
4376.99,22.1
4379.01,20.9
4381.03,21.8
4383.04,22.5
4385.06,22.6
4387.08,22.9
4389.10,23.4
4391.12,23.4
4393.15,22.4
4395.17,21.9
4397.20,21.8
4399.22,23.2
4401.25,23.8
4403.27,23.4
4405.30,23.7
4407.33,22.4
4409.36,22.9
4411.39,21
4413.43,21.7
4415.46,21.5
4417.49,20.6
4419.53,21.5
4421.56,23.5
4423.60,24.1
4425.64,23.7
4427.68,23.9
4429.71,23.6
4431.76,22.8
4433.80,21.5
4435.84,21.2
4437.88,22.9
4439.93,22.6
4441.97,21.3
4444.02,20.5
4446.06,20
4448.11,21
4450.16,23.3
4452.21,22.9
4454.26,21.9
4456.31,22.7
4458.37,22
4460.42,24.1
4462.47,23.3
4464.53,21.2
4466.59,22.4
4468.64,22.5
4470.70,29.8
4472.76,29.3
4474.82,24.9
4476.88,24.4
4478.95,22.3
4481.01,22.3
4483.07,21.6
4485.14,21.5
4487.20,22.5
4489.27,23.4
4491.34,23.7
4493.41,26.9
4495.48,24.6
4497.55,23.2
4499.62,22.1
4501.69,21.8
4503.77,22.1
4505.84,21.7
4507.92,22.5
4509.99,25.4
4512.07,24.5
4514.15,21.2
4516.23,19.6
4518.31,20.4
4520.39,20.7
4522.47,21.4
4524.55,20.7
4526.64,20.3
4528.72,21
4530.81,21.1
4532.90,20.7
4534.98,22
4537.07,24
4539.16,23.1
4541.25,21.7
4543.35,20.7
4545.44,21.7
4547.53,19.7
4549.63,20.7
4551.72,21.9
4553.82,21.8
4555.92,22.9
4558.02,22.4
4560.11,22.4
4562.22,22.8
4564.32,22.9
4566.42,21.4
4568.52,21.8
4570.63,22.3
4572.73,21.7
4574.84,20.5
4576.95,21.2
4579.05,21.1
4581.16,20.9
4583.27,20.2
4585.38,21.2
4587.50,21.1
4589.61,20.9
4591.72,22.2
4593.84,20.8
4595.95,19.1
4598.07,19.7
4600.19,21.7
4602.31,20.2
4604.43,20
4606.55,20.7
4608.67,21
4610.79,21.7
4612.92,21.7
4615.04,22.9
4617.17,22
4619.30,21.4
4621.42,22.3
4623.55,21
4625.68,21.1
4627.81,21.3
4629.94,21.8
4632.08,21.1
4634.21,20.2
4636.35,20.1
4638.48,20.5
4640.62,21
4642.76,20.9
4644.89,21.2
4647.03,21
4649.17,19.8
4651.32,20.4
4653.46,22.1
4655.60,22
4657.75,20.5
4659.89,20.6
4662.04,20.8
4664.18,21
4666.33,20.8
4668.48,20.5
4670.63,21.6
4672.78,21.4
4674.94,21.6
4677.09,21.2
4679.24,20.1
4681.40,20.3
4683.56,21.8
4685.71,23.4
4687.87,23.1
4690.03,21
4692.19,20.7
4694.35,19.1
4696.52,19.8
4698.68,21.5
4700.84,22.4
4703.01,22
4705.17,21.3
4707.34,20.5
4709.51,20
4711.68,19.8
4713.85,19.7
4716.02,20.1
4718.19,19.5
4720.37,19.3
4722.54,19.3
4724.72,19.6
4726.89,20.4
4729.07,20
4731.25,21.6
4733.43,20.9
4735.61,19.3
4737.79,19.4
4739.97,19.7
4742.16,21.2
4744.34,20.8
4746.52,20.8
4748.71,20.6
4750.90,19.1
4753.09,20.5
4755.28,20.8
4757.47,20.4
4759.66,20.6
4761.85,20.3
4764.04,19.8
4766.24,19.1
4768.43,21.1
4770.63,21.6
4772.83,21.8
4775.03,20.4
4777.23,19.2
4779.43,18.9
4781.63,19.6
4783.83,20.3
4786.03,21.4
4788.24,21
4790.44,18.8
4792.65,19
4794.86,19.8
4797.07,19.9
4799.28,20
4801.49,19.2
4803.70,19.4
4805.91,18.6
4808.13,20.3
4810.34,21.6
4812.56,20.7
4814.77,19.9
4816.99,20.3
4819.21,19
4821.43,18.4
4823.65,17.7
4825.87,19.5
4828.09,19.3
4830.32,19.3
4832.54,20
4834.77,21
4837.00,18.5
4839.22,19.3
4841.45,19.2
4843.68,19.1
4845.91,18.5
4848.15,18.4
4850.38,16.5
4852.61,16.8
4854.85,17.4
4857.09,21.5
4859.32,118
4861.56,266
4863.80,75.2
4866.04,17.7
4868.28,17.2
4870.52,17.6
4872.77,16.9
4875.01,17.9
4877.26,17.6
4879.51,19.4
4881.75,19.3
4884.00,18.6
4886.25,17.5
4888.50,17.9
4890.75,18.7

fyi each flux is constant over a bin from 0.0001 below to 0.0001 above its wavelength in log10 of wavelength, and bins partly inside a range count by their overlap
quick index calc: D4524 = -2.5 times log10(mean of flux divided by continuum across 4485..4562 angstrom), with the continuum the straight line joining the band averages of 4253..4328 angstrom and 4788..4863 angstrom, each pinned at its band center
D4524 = 0.21 mag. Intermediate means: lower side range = 24.5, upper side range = 29.8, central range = 22.1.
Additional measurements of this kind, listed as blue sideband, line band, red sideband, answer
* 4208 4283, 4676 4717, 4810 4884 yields 0.38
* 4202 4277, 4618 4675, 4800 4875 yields 0.36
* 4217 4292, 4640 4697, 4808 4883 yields 0.36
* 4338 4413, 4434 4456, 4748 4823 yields 0.23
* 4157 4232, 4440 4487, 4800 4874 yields 0.24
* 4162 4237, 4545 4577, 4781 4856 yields 0.03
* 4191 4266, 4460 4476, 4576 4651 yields -0.09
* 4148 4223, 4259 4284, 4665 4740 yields 0.02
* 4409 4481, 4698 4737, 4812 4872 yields 0.43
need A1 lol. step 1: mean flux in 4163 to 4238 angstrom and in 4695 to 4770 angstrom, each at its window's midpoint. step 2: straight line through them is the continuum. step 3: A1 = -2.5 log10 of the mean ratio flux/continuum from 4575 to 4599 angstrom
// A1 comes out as 0.06 mag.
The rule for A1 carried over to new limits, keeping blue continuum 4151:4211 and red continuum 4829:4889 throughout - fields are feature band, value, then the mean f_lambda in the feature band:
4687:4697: 0.47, 20.7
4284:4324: 0.17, 24.1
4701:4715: 0.48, 20.7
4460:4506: 0.26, 23.6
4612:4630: 0.39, 21.7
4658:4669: 0.46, 20.7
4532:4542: 0.33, 22.4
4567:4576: 0.39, 21.6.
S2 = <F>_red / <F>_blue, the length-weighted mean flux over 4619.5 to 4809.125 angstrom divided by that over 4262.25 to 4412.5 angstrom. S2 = 0.78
